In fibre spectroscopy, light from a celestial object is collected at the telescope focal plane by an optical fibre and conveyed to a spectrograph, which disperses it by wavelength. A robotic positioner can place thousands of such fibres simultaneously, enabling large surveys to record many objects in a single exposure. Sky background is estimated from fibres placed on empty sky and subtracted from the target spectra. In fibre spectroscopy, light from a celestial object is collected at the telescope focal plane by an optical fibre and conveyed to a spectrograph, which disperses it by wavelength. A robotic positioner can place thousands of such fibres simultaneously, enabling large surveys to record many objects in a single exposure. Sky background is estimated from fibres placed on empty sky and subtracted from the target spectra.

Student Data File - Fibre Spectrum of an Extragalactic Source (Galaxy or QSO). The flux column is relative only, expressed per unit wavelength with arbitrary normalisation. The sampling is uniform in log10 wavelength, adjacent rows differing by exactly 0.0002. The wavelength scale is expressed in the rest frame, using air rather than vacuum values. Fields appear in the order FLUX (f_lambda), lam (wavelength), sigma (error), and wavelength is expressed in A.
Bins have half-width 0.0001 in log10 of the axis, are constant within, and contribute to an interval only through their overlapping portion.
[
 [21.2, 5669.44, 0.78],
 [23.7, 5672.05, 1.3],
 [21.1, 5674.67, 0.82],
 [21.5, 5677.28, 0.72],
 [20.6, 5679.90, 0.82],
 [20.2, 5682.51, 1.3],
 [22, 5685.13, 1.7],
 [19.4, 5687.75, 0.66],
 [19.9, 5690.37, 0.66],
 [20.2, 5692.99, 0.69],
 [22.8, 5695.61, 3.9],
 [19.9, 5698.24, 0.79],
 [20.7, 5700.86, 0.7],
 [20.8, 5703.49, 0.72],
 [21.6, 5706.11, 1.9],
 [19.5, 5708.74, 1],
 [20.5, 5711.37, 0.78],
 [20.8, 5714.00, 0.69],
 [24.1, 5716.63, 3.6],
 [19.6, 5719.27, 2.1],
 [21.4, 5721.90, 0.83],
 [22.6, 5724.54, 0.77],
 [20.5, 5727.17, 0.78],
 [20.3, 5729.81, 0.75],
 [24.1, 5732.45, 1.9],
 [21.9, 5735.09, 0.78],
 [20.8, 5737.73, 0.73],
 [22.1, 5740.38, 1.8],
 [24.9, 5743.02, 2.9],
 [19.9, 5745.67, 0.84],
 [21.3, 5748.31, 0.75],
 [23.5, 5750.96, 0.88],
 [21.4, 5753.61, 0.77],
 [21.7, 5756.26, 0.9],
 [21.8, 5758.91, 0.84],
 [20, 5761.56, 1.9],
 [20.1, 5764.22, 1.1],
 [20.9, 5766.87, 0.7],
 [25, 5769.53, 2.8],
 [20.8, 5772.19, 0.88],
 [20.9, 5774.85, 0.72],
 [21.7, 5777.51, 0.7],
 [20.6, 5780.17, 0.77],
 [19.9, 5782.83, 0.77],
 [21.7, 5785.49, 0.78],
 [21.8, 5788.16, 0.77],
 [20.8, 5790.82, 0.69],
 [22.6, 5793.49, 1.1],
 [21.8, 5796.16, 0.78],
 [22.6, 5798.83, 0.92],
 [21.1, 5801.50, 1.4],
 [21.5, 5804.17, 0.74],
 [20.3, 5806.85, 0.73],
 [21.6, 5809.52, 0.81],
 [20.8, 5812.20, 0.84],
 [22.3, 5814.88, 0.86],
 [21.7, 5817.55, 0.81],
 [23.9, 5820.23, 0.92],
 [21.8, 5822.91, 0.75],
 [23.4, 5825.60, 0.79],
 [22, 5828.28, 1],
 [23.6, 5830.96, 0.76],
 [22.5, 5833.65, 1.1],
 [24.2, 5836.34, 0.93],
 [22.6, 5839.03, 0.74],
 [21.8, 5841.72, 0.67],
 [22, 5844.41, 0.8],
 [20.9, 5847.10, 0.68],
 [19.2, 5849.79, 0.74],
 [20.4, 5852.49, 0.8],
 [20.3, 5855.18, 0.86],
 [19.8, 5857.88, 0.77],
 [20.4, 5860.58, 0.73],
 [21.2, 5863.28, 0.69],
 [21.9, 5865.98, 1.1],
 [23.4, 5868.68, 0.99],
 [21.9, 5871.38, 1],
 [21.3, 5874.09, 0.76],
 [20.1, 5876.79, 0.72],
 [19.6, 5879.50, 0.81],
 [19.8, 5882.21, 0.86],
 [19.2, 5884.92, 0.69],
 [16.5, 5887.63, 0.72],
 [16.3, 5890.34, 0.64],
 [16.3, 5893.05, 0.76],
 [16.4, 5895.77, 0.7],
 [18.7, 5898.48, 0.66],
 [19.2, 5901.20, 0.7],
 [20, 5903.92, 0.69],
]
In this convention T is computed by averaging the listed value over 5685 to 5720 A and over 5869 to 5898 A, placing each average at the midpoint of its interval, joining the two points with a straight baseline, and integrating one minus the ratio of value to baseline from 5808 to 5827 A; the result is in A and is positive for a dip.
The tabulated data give -2.5 A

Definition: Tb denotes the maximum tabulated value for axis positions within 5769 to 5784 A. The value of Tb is 25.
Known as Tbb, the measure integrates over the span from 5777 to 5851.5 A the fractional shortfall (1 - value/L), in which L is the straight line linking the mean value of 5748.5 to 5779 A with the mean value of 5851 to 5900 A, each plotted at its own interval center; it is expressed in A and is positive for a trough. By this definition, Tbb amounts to -4.0 A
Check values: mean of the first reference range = 21.6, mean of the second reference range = 19.6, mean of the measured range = 21.8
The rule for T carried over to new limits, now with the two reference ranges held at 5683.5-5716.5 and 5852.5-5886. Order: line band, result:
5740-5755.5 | -1.04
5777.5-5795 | -0.43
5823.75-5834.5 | -1.08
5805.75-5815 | -0.17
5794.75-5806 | -0.50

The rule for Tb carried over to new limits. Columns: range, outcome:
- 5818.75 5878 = 24.2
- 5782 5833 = 23.9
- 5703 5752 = 24.9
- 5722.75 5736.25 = 24.1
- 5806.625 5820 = 22.3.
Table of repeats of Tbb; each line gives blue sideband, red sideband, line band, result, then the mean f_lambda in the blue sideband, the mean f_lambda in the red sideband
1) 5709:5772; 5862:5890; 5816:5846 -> -2.7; 21.6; 20.3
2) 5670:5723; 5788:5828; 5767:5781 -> -0.1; 21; 21.9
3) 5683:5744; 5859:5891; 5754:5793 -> -0.8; 21.3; 20.2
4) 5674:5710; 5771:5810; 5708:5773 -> -1.8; 20.7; 21.3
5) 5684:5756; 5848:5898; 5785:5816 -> -1.7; 21.4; 19.7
